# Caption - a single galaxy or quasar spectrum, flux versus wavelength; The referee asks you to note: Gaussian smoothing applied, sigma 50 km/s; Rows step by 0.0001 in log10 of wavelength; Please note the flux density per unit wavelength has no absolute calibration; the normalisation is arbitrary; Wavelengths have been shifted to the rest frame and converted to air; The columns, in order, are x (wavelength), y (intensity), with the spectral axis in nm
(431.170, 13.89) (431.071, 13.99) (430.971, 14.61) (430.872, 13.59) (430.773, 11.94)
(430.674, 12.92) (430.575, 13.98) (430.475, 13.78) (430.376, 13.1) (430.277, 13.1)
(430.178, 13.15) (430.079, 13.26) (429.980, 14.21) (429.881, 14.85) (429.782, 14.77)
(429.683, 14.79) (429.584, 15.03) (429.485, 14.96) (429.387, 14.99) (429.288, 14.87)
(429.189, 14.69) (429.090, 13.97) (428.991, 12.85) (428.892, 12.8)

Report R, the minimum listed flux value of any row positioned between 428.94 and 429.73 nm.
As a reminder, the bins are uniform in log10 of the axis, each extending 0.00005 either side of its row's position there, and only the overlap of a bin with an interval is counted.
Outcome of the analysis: 12.85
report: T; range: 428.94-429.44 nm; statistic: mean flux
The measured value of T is 14.3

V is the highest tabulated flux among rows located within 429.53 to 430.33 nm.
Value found 15.03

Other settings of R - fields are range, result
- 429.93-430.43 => 13.1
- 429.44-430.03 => 14.21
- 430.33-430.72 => 12.92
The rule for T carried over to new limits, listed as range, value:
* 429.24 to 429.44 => 15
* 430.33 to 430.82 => 13.1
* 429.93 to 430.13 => 13.7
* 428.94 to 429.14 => 13.4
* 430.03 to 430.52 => 13.3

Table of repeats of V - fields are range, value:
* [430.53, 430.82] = 13.98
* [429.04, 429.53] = 14.99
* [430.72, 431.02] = 14.61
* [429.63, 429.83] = 14.79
